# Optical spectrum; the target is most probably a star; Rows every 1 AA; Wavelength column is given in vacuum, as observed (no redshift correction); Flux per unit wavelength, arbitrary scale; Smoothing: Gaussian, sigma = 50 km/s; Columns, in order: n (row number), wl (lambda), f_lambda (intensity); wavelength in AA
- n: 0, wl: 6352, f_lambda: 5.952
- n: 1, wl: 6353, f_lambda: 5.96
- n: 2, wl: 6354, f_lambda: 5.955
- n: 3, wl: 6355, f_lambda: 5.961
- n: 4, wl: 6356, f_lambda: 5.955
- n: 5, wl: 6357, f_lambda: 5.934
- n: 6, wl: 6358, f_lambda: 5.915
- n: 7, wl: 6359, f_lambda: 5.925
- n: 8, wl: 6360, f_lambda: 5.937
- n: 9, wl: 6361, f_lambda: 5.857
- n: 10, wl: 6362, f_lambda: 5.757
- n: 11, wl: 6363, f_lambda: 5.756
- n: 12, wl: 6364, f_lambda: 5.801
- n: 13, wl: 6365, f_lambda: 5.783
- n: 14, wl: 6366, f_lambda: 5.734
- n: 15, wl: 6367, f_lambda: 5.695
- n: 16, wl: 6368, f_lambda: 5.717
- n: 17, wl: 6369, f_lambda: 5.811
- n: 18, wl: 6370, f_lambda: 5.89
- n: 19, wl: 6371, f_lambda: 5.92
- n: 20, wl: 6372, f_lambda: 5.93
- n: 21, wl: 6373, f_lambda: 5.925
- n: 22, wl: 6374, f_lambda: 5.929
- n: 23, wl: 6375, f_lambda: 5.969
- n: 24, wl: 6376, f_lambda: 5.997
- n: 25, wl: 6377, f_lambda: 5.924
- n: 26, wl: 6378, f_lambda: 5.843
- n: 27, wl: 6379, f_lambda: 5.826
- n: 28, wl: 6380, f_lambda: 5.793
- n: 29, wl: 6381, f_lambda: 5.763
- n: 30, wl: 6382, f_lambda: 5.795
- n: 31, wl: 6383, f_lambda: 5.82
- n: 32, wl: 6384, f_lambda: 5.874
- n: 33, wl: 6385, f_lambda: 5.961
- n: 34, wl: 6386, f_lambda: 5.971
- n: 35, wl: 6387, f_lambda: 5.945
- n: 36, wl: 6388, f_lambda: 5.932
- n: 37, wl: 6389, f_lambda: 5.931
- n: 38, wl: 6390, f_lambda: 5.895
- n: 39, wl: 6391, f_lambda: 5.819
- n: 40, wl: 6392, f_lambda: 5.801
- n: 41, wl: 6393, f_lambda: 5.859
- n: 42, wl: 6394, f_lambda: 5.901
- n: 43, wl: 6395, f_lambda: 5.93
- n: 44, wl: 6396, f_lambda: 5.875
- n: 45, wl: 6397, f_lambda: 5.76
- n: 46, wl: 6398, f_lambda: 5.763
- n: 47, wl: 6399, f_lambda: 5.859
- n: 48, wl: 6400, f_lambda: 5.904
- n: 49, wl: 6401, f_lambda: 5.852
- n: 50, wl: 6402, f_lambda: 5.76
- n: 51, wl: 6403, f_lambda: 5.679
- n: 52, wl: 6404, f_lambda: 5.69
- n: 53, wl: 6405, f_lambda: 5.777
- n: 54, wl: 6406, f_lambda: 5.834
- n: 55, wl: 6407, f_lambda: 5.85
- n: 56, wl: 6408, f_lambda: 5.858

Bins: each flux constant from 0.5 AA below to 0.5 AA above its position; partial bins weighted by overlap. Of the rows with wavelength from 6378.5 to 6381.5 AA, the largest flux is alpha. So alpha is 5.826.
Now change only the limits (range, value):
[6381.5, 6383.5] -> 5.82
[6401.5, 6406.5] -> 5.834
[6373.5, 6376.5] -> 5.997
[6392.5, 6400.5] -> 5.93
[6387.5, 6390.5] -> 5.932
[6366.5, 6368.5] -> 5.717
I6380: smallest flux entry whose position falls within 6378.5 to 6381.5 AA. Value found 5.763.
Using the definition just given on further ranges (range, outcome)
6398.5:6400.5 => 5.859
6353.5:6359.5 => 5.915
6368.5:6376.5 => 5.811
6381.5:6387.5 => 5.795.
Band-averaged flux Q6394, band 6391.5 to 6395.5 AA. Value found 5.87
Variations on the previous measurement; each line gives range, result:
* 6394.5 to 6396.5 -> 5.9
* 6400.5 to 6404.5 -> 5.75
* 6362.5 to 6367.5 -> 5.75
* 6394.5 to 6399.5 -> 5.84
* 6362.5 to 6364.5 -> 5.78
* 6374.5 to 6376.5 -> 5.98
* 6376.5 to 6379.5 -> 5.86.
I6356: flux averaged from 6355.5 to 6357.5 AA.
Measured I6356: 5.94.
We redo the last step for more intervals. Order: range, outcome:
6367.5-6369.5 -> 5.76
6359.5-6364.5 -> 5.82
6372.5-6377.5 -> 5.95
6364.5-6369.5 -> 5.75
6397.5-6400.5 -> 5.84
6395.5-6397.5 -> 5.82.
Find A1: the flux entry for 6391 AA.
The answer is 5.819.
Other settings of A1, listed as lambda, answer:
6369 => 5.811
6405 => 5.777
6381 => 5.763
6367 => 5.695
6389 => 5.931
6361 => 5.857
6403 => 5.679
